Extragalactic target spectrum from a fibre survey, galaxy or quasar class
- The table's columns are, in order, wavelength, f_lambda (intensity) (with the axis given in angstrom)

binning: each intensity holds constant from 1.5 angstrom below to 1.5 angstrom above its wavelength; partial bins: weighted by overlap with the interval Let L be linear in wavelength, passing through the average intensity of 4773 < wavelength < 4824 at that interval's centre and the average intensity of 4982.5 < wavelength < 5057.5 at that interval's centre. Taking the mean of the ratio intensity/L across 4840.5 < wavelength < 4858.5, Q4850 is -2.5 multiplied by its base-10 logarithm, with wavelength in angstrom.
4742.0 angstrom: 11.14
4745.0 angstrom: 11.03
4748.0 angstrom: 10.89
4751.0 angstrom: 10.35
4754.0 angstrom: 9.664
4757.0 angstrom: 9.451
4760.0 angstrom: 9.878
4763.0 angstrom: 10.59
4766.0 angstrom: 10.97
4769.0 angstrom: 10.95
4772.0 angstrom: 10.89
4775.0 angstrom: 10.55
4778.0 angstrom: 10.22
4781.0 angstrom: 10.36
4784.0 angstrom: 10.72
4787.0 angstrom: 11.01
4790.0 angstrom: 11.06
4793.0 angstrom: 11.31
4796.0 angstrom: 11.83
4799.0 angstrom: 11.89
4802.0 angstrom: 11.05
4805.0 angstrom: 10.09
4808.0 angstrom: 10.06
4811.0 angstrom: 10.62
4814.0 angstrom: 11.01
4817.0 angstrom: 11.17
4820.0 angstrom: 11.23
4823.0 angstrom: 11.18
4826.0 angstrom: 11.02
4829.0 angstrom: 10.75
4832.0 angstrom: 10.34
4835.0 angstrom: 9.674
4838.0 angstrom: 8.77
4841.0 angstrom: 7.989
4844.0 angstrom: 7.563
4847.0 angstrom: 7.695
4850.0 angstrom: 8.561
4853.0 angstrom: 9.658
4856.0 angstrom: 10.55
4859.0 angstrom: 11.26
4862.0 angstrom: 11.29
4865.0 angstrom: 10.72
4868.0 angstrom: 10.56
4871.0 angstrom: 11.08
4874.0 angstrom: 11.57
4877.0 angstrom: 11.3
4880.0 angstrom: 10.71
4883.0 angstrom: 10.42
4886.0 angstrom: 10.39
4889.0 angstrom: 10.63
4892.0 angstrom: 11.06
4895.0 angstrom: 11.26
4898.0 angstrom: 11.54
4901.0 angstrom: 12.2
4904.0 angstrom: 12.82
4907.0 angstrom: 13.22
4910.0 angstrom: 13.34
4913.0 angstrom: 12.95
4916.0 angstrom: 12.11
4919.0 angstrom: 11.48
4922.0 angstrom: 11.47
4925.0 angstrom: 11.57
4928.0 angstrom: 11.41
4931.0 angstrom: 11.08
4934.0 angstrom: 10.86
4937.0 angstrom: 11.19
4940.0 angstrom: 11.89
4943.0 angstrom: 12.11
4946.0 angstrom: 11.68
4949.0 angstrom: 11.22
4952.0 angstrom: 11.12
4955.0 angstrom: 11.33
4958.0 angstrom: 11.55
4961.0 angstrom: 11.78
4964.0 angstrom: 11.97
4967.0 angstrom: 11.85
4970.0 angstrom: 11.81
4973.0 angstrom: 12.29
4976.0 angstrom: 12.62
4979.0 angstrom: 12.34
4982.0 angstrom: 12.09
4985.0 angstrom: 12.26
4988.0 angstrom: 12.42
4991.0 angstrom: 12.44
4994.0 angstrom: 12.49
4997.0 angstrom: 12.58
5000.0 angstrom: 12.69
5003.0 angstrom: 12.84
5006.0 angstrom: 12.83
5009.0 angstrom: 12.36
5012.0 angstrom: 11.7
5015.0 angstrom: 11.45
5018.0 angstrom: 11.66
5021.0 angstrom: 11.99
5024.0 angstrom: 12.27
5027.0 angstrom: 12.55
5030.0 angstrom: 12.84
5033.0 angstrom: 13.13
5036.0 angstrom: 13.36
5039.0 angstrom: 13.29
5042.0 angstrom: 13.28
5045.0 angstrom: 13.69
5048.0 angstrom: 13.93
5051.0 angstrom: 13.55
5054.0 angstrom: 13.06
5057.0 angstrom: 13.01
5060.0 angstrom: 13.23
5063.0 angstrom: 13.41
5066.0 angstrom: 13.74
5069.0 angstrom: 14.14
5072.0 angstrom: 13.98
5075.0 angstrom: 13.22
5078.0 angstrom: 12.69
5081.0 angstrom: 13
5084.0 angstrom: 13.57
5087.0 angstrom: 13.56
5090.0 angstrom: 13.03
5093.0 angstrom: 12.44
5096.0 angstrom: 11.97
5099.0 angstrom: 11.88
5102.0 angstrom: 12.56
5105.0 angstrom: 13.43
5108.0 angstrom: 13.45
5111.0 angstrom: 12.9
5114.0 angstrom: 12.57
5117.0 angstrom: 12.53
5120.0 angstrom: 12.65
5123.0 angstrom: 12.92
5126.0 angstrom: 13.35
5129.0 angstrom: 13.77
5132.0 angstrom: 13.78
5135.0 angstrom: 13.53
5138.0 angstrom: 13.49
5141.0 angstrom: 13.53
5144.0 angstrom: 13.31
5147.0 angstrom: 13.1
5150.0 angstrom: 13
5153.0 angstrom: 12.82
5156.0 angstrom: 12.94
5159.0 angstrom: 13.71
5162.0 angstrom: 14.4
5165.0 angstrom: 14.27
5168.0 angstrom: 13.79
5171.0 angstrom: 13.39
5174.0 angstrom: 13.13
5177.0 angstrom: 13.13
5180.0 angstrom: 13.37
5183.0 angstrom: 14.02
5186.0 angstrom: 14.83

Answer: 0.27 mag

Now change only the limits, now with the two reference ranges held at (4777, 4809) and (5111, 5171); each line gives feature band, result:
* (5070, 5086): -0.04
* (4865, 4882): 0.04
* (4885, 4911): -0.02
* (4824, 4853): 0.21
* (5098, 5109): 0.02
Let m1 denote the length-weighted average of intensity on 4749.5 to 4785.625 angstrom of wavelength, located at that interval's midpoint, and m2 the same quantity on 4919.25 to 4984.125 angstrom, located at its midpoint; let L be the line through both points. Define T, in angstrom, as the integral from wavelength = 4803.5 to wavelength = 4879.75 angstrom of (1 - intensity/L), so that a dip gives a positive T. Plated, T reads 4.7 angstrom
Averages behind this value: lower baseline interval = 10.4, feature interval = 10.2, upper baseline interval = 11.7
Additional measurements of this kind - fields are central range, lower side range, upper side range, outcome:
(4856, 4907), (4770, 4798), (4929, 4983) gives 0.63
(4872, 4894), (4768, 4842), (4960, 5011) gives 0.95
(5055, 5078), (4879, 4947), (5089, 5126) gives -1.80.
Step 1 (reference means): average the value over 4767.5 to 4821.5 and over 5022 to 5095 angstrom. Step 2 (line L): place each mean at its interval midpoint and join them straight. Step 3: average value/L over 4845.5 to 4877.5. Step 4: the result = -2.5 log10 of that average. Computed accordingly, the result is 0.11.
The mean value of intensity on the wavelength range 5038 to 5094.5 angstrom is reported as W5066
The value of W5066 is 13.4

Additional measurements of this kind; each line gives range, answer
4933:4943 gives 11.5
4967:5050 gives 12.6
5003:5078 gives 13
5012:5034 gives 12.2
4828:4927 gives 10.8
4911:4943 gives 11.7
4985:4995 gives 12.4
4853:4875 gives 10.9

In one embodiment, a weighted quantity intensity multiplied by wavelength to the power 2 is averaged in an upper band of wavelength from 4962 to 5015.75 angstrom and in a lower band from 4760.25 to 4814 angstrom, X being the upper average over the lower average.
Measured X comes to 1.23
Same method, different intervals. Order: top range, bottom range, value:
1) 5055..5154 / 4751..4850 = 1.44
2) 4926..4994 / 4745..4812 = 1.19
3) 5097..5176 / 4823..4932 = 1.35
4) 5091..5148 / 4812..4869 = 1.45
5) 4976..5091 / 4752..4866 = 1.36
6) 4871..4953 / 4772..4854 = 1.17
